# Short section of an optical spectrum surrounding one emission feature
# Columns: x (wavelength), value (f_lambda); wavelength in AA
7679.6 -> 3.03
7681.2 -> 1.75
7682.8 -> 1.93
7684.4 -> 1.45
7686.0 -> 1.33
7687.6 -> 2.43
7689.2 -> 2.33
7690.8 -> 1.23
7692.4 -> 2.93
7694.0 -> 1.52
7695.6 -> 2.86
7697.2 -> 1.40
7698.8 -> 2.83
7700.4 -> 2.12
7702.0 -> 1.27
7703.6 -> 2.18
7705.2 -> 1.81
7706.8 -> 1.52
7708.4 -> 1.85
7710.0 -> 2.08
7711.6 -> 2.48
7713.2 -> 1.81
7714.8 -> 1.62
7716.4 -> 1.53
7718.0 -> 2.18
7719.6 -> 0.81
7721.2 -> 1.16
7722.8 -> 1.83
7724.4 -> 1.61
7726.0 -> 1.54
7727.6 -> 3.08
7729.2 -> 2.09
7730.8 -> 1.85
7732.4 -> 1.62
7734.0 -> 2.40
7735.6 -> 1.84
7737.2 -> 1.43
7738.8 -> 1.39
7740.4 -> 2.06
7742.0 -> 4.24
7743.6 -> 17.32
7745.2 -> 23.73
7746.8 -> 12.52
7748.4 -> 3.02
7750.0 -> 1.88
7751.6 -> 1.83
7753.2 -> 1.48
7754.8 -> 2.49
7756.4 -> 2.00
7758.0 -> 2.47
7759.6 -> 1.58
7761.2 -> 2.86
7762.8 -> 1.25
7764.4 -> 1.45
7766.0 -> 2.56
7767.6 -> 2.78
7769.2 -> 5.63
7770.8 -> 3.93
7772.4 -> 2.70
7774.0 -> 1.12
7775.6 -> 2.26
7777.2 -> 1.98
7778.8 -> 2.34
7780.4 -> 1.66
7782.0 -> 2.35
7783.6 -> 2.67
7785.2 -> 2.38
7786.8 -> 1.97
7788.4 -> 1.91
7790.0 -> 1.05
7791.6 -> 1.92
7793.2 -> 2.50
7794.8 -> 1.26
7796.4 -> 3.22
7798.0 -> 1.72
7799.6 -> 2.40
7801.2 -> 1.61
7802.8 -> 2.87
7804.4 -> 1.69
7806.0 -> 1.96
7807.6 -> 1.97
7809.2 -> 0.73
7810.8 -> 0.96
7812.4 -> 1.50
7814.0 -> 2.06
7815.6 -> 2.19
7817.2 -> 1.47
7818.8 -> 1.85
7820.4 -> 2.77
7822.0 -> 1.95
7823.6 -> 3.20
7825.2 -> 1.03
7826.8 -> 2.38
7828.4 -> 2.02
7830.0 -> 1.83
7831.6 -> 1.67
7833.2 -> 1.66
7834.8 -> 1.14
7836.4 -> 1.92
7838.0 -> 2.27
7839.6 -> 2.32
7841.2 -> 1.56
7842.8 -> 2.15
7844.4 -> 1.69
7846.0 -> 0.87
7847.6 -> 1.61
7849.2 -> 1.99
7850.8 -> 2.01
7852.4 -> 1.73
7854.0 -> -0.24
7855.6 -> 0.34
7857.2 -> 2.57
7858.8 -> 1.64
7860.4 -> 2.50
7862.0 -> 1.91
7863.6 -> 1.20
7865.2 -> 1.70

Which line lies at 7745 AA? H-alpha 6563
